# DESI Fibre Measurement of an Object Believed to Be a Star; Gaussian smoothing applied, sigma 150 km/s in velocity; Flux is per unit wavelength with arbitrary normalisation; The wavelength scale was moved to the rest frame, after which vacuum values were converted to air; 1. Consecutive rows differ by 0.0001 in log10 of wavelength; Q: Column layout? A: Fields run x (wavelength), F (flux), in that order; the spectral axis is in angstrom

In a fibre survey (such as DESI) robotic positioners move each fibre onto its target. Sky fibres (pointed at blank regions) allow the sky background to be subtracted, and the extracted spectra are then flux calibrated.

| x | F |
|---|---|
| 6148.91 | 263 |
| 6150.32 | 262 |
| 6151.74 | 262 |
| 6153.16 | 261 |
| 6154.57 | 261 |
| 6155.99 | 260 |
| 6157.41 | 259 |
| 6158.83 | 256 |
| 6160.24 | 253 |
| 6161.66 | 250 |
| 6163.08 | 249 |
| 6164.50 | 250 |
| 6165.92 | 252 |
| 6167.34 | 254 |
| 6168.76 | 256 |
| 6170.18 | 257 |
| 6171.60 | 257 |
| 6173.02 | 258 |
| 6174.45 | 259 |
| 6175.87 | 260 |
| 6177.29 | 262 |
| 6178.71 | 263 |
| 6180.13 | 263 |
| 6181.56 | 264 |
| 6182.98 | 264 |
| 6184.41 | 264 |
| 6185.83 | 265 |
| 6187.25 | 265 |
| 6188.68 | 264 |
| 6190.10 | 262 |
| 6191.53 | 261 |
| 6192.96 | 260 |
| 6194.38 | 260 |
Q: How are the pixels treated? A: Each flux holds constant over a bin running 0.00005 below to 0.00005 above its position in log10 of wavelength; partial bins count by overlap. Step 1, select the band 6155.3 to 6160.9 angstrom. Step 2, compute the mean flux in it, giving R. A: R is 257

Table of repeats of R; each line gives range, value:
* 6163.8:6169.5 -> 253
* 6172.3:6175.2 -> 258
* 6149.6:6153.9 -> 262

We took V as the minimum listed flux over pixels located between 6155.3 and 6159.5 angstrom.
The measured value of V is 256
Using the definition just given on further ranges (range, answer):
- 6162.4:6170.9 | 249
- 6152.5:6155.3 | 261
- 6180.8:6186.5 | 264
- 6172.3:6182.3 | 258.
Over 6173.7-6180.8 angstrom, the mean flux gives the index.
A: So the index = 261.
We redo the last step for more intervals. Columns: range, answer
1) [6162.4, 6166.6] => 250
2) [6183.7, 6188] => 265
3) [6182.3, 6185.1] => 263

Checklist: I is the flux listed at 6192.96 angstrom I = 260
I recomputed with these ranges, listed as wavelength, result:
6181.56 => 264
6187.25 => 265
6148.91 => 263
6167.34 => 254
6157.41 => 259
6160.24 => 253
